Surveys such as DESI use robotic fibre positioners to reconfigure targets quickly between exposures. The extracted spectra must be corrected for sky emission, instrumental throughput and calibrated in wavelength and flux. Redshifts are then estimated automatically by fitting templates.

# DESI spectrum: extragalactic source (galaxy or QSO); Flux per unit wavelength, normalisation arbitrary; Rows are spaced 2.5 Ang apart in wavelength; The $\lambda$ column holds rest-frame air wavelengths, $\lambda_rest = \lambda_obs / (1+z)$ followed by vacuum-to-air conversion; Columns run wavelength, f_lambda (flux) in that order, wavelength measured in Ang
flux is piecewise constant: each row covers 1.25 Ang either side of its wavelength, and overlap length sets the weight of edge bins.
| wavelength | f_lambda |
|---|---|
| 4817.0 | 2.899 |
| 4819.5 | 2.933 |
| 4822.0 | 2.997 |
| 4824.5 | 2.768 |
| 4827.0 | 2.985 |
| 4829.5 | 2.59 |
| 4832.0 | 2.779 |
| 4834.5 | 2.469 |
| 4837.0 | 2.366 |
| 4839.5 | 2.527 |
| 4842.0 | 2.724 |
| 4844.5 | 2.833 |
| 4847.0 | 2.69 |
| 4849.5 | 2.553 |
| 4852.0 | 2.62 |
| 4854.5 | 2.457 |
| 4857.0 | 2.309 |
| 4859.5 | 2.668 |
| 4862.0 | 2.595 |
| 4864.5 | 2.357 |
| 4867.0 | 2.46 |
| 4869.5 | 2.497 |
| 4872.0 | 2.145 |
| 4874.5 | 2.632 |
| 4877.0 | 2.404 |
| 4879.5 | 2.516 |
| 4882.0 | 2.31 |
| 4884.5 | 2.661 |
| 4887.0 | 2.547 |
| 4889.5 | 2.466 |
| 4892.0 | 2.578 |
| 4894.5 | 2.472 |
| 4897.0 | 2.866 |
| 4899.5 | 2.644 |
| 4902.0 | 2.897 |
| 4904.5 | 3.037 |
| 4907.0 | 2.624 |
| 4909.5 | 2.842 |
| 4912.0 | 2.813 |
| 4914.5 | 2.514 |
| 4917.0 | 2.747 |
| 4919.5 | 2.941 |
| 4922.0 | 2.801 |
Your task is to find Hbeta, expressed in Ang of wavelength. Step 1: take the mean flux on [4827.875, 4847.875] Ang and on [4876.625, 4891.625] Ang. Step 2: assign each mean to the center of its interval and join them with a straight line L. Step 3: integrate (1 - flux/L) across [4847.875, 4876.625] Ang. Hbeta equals 0.9 Ang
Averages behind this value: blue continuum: 2.63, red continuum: 2.49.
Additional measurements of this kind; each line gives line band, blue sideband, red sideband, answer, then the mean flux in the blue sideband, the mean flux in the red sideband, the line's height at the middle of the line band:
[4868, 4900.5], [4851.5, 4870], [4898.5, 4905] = 2.2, 2.49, 2.85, 2.69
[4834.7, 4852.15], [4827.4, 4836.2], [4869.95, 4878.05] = -0.2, 2.64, 2.4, 2.57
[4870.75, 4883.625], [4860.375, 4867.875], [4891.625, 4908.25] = 0.8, 2.48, 2.74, 2.58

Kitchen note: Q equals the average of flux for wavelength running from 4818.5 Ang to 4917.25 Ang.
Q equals 2.62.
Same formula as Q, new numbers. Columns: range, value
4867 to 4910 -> 2.59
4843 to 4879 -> 2.52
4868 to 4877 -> 2.42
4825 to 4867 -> 2.59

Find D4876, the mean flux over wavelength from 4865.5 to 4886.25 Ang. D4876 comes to 2.45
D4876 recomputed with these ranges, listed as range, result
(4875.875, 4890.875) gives 2.49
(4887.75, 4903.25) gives 2.65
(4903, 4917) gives 2.77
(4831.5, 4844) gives 2.58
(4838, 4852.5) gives 2.65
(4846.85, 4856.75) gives 2.54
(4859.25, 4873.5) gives 2.44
